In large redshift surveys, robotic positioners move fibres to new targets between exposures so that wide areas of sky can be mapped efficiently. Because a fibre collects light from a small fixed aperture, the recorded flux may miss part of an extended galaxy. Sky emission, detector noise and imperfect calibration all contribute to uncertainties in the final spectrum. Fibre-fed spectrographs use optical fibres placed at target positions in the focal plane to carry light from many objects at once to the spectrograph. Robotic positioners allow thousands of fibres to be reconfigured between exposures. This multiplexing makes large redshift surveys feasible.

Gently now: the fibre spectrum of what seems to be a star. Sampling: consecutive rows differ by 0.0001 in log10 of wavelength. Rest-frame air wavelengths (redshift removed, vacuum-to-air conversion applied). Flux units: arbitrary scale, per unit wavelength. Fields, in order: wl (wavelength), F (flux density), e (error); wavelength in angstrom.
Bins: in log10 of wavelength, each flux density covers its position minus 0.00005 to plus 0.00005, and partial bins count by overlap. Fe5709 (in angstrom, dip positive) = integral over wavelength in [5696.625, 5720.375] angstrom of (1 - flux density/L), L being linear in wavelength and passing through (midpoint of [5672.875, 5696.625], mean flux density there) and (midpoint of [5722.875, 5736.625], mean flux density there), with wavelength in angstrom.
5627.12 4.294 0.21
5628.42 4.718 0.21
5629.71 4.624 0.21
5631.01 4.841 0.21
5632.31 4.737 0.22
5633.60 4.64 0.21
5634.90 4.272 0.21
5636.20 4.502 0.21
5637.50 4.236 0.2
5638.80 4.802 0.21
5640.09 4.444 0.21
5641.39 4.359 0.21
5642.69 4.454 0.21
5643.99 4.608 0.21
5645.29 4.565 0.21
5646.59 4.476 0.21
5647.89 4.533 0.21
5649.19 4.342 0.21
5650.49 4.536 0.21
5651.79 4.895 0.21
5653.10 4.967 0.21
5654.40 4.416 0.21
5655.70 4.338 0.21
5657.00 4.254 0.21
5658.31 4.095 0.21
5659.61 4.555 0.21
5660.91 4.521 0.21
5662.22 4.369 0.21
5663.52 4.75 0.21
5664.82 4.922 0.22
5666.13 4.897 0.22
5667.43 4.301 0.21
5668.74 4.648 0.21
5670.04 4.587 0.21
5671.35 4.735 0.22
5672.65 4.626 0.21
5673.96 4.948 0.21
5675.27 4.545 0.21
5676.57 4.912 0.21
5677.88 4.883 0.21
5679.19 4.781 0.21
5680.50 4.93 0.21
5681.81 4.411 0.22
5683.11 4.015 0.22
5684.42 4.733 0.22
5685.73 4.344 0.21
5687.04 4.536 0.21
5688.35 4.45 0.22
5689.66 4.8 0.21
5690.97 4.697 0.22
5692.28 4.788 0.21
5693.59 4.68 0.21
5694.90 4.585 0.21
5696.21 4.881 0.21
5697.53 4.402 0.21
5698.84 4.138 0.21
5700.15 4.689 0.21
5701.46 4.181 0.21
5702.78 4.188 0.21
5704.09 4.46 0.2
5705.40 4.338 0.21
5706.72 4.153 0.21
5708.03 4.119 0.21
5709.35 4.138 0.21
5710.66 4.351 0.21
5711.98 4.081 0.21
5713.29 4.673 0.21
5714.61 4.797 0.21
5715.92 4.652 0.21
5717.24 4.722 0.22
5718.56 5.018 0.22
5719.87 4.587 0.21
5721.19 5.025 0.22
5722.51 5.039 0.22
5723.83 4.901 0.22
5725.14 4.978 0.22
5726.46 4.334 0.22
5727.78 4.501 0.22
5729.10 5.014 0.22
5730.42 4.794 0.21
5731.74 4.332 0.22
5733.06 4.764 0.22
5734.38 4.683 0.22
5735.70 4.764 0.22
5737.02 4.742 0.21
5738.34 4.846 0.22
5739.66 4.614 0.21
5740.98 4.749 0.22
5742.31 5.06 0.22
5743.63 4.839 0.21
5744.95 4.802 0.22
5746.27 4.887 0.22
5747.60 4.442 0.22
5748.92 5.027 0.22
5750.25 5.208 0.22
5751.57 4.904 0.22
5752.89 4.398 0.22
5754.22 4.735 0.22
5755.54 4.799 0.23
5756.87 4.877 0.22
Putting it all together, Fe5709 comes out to 1.31 angstrom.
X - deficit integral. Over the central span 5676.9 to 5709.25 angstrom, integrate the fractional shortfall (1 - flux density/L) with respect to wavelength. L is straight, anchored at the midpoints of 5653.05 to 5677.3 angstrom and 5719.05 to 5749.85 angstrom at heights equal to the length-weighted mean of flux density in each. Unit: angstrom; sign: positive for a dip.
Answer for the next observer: 1.1 angstrom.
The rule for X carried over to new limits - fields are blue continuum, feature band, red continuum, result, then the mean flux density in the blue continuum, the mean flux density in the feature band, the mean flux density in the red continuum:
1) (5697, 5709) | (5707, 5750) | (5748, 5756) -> -1.1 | 4.29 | 4.7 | 4.84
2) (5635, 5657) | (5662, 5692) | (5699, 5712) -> -1.8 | 4.52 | 4.65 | 4.27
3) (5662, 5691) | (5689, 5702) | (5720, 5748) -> 0.3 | 4.65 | 4.59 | 4.77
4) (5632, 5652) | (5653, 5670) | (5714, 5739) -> 0.2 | 4.51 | 4.53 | 4.76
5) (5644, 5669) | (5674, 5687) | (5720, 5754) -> 0.0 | 4.55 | 4.63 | 4.78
